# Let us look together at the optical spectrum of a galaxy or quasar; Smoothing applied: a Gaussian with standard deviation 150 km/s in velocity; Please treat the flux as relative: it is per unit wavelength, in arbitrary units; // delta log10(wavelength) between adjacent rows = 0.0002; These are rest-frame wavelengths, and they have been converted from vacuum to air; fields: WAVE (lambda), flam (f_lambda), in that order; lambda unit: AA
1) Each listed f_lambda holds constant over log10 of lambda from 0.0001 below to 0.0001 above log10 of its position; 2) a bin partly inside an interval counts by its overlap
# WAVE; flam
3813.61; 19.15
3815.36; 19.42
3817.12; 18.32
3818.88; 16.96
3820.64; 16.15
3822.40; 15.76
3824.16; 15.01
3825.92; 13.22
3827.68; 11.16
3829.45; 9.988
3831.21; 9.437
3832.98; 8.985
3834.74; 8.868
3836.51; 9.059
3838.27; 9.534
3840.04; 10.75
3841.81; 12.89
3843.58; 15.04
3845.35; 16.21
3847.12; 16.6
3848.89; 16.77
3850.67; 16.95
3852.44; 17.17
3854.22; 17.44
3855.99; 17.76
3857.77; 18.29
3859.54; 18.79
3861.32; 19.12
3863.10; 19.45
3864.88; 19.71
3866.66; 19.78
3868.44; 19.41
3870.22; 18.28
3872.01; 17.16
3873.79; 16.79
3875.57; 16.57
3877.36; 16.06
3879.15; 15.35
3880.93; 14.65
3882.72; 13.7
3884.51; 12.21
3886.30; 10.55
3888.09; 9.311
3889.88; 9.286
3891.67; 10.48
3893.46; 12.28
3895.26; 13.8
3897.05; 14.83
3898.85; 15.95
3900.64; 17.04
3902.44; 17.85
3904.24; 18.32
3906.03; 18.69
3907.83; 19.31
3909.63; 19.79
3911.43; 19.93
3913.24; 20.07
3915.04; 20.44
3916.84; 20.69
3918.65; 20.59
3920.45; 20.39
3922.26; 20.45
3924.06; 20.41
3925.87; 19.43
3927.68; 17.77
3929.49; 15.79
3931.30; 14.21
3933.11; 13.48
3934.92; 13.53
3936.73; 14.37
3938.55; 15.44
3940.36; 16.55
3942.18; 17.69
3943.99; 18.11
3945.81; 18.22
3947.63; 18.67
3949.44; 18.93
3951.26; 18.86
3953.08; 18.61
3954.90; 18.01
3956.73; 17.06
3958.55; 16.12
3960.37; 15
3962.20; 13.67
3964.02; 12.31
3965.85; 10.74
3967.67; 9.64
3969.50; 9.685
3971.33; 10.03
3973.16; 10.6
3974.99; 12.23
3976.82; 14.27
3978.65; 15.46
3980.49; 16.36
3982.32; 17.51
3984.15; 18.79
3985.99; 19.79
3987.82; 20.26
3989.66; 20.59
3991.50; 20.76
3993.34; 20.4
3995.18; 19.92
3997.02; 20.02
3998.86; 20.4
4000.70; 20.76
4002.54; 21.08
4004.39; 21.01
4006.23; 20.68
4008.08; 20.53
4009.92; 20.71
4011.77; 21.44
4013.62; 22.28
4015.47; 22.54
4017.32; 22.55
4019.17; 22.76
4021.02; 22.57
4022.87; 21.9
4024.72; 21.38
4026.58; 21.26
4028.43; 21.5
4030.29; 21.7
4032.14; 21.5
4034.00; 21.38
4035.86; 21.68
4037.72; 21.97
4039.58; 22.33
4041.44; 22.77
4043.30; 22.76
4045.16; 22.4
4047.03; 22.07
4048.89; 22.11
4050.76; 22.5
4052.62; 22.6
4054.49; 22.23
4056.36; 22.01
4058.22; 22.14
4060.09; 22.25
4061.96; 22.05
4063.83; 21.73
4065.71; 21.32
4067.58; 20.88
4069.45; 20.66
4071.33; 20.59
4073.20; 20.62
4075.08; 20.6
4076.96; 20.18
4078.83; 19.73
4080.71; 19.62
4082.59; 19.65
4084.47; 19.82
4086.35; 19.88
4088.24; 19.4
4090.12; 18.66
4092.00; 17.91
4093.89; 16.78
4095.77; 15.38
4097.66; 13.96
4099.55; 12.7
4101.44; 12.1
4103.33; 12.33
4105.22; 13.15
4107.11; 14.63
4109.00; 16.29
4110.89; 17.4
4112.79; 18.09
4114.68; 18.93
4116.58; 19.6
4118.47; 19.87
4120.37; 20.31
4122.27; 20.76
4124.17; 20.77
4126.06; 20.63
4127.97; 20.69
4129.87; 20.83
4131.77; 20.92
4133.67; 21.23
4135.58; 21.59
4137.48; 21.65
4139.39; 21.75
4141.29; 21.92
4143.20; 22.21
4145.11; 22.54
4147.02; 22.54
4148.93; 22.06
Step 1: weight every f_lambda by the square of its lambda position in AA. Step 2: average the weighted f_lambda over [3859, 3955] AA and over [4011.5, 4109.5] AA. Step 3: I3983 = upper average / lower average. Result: 1.3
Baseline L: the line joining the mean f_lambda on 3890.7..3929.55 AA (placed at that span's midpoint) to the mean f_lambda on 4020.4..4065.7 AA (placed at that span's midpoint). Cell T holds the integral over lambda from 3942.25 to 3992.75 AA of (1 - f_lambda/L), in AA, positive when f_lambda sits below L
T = 9.5 AA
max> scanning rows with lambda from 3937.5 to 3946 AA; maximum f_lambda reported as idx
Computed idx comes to 18.22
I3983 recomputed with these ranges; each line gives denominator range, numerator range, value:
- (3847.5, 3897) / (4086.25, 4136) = 1.28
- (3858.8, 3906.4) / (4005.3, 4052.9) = 1.50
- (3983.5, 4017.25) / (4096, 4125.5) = 0.85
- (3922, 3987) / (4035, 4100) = 1.37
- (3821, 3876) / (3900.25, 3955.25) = 1.24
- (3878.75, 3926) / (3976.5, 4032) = 1.31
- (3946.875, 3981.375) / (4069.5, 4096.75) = 1.41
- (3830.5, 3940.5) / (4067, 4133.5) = 1.28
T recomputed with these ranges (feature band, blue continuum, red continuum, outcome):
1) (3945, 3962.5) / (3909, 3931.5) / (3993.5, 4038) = 2.3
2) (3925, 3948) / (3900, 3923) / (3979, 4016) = 3.9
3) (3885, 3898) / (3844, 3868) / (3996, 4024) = 5.0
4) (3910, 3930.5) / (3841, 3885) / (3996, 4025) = -1.0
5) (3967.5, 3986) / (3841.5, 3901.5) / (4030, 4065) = 5.4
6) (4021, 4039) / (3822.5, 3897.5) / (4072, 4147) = -4.3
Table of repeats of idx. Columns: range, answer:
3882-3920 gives 20.69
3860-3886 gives 19.78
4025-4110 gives 22.77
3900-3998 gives 20.76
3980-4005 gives 21.08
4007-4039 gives 22.76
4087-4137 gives 21.59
